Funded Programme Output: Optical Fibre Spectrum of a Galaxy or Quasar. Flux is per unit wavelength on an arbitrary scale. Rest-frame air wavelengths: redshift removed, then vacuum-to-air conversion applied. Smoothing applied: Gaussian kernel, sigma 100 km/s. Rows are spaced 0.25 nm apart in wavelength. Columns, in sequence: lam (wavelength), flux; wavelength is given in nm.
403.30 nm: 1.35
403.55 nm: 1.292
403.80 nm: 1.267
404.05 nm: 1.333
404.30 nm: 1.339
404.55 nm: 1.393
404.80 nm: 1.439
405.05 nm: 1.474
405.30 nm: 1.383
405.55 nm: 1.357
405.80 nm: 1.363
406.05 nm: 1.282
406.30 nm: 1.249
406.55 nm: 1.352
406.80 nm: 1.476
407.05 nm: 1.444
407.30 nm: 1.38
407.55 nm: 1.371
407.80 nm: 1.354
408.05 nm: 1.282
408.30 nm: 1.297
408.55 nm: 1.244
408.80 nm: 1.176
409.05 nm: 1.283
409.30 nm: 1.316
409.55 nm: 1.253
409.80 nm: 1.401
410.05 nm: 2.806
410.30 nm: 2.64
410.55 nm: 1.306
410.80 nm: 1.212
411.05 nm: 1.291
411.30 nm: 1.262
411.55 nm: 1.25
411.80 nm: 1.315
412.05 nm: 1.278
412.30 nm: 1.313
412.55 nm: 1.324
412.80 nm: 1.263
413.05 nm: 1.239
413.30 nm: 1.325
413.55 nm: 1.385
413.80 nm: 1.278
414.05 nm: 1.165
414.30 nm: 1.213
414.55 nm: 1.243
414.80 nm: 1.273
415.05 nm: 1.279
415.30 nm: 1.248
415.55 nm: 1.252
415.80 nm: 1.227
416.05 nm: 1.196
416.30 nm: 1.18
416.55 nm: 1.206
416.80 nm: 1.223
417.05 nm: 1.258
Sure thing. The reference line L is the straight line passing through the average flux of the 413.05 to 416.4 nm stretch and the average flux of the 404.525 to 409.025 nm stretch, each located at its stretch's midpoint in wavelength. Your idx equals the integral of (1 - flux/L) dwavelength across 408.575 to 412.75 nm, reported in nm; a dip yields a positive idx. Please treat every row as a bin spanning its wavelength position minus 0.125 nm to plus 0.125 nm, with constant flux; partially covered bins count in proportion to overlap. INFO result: -0.49 nm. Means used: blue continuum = 1.35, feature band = 1.46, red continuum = 1.25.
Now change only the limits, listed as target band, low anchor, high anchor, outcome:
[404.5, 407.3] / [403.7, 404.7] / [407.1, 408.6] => -0.10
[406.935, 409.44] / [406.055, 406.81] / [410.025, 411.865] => 0.19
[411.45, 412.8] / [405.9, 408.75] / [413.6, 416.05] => -0.02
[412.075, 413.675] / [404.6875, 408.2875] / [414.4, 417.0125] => -0.04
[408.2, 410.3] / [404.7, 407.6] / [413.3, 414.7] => -0.33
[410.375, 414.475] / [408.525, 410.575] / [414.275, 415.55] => 0.39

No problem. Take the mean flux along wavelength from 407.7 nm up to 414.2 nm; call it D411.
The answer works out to 1.39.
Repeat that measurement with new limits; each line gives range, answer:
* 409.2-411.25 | 1.64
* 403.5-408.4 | 1.36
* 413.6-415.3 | 1.25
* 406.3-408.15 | 1.37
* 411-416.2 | 1.27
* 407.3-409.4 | 1.3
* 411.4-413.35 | 1.29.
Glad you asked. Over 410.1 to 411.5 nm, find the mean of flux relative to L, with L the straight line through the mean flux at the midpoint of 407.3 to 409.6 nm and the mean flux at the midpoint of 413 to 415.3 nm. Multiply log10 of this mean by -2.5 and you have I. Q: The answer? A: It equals -0.24 mag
